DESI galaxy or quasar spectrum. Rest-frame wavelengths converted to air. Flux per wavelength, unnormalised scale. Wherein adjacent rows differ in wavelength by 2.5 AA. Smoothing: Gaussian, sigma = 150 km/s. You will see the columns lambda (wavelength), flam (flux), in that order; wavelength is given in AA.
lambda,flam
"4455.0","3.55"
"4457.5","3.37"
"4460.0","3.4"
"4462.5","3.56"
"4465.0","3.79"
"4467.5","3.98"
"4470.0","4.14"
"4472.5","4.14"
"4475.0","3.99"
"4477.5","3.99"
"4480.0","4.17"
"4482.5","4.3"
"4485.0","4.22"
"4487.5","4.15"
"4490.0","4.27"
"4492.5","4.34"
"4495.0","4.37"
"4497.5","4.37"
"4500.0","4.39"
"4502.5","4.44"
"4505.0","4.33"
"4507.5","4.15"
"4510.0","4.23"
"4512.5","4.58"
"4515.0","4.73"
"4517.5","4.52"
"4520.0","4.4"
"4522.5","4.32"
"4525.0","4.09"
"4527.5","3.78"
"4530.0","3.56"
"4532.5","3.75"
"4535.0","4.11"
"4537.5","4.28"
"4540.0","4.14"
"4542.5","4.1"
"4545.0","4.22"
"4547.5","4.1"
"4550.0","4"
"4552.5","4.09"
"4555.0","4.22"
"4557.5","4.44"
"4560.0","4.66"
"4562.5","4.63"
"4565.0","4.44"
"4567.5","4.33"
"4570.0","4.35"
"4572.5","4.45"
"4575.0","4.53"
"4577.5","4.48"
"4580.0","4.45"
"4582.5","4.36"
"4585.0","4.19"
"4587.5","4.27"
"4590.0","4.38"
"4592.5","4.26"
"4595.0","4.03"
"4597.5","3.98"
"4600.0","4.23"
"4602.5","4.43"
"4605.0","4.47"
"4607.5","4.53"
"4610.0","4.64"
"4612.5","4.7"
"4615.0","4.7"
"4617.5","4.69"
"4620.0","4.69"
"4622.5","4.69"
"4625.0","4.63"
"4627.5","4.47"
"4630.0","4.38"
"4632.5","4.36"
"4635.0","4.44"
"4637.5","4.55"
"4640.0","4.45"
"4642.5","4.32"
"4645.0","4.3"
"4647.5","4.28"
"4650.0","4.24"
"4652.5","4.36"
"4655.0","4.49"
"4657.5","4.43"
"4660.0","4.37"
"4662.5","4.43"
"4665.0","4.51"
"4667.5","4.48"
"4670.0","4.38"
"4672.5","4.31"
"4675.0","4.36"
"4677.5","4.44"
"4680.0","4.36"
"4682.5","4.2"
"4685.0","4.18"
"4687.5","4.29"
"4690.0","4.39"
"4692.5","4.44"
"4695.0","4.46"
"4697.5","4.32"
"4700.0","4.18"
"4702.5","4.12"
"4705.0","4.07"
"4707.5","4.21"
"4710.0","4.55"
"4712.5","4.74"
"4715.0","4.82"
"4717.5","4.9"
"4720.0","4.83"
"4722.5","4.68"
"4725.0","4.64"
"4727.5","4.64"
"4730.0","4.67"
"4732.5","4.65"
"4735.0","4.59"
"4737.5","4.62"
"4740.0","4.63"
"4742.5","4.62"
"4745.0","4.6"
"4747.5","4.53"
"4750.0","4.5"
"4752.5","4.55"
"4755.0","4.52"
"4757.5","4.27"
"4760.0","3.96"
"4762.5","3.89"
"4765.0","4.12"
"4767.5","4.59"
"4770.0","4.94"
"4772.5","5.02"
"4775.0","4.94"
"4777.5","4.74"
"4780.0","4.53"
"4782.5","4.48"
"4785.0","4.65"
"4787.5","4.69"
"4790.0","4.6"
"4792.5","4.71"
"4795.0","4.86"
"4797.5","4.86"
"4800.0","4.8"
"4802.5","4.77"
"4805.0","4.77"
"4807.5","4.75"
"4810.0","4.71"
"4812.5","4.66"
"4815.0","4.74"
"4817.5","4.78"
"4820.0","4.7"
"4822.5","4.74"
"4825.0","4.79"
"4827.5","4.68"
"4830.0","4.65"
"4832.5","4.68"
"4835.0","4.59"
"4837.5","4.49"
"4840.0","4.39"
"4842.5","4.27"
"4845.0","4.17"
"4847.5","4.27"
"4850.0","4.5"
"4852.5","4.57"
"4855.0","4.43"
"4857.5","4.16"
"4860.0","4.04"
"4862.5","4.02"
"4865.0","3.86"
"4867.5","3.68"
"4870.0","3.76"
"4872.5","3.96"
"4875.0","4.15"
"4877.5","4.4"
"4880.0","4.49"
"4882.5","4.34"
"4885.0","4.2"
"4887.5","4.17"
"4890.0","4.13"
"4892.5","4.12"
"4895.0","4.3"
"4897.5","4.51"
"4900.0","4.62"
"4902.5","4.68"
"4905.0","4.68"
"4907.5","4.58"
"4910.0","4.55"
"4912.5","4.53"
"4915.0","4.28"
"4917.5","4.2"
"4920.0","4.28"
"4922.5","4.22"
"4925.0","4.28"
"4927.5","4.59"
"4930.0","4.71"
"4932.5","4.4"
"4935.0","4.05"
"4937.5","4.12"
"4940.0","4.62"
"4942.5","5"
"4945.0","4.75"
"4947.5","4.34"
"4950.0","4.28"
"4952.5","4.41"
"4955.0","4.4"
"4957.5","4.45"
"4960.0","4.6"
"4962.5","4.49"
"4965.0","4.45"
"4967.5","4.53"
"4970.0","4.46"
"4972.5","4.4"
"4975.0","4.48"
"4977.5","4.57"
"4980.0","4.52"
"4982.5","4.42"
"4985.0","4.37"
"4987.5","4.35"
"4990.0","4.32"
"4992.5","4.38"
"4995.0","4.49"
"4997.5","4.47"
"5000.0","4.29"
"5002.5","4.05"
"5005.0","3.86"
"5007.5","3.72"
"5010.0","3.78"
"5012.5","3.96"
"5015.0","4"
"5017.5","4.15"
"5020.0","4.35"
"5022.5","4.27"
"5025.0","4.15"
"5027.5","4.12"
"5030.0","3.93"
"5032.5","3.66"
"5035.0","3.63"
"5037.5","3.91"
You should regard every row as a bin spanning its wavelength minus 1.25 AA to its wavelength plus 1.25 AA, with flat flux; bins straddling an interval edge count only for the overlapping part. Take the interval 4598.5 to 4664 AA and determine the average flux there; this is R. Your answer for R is 4.47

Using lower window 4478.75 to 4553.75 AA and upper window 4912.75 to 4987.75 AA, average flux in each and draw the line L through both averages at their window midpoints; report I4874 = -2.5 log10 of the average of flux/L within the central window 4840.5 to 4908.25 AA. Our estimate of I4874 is 0.03 mag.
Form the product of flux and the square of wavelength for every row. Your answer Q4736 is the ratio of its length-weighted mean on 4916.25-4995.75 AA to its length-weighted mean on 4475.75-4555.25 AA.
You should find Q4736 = 1.27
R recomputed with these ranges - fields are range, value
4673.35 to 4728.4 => 4.44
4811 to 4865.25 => 4.47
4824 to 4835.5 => 4.68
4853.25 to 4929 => 4.28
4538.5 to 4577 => 4.32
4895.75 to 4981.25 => 4.47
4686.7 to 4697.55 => 4.39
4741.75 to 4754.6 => 4.56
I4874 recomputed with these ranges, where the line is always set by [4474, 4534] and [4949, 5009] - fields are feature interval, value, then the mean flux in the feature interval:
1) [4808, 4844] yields -0.08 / 4.63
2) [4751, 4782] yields -0.05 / 4.51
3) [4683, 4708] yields 0.00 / 4.27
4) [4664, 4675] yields -0.03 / 4.41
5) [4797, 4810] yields -0.11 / 4.78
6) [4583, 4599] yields 0.01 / 4.19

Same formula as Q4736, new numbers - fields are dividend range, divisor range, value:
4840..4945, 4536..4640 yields 1.12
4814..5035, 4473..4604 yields 1.20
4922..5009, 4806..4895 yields 1.05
